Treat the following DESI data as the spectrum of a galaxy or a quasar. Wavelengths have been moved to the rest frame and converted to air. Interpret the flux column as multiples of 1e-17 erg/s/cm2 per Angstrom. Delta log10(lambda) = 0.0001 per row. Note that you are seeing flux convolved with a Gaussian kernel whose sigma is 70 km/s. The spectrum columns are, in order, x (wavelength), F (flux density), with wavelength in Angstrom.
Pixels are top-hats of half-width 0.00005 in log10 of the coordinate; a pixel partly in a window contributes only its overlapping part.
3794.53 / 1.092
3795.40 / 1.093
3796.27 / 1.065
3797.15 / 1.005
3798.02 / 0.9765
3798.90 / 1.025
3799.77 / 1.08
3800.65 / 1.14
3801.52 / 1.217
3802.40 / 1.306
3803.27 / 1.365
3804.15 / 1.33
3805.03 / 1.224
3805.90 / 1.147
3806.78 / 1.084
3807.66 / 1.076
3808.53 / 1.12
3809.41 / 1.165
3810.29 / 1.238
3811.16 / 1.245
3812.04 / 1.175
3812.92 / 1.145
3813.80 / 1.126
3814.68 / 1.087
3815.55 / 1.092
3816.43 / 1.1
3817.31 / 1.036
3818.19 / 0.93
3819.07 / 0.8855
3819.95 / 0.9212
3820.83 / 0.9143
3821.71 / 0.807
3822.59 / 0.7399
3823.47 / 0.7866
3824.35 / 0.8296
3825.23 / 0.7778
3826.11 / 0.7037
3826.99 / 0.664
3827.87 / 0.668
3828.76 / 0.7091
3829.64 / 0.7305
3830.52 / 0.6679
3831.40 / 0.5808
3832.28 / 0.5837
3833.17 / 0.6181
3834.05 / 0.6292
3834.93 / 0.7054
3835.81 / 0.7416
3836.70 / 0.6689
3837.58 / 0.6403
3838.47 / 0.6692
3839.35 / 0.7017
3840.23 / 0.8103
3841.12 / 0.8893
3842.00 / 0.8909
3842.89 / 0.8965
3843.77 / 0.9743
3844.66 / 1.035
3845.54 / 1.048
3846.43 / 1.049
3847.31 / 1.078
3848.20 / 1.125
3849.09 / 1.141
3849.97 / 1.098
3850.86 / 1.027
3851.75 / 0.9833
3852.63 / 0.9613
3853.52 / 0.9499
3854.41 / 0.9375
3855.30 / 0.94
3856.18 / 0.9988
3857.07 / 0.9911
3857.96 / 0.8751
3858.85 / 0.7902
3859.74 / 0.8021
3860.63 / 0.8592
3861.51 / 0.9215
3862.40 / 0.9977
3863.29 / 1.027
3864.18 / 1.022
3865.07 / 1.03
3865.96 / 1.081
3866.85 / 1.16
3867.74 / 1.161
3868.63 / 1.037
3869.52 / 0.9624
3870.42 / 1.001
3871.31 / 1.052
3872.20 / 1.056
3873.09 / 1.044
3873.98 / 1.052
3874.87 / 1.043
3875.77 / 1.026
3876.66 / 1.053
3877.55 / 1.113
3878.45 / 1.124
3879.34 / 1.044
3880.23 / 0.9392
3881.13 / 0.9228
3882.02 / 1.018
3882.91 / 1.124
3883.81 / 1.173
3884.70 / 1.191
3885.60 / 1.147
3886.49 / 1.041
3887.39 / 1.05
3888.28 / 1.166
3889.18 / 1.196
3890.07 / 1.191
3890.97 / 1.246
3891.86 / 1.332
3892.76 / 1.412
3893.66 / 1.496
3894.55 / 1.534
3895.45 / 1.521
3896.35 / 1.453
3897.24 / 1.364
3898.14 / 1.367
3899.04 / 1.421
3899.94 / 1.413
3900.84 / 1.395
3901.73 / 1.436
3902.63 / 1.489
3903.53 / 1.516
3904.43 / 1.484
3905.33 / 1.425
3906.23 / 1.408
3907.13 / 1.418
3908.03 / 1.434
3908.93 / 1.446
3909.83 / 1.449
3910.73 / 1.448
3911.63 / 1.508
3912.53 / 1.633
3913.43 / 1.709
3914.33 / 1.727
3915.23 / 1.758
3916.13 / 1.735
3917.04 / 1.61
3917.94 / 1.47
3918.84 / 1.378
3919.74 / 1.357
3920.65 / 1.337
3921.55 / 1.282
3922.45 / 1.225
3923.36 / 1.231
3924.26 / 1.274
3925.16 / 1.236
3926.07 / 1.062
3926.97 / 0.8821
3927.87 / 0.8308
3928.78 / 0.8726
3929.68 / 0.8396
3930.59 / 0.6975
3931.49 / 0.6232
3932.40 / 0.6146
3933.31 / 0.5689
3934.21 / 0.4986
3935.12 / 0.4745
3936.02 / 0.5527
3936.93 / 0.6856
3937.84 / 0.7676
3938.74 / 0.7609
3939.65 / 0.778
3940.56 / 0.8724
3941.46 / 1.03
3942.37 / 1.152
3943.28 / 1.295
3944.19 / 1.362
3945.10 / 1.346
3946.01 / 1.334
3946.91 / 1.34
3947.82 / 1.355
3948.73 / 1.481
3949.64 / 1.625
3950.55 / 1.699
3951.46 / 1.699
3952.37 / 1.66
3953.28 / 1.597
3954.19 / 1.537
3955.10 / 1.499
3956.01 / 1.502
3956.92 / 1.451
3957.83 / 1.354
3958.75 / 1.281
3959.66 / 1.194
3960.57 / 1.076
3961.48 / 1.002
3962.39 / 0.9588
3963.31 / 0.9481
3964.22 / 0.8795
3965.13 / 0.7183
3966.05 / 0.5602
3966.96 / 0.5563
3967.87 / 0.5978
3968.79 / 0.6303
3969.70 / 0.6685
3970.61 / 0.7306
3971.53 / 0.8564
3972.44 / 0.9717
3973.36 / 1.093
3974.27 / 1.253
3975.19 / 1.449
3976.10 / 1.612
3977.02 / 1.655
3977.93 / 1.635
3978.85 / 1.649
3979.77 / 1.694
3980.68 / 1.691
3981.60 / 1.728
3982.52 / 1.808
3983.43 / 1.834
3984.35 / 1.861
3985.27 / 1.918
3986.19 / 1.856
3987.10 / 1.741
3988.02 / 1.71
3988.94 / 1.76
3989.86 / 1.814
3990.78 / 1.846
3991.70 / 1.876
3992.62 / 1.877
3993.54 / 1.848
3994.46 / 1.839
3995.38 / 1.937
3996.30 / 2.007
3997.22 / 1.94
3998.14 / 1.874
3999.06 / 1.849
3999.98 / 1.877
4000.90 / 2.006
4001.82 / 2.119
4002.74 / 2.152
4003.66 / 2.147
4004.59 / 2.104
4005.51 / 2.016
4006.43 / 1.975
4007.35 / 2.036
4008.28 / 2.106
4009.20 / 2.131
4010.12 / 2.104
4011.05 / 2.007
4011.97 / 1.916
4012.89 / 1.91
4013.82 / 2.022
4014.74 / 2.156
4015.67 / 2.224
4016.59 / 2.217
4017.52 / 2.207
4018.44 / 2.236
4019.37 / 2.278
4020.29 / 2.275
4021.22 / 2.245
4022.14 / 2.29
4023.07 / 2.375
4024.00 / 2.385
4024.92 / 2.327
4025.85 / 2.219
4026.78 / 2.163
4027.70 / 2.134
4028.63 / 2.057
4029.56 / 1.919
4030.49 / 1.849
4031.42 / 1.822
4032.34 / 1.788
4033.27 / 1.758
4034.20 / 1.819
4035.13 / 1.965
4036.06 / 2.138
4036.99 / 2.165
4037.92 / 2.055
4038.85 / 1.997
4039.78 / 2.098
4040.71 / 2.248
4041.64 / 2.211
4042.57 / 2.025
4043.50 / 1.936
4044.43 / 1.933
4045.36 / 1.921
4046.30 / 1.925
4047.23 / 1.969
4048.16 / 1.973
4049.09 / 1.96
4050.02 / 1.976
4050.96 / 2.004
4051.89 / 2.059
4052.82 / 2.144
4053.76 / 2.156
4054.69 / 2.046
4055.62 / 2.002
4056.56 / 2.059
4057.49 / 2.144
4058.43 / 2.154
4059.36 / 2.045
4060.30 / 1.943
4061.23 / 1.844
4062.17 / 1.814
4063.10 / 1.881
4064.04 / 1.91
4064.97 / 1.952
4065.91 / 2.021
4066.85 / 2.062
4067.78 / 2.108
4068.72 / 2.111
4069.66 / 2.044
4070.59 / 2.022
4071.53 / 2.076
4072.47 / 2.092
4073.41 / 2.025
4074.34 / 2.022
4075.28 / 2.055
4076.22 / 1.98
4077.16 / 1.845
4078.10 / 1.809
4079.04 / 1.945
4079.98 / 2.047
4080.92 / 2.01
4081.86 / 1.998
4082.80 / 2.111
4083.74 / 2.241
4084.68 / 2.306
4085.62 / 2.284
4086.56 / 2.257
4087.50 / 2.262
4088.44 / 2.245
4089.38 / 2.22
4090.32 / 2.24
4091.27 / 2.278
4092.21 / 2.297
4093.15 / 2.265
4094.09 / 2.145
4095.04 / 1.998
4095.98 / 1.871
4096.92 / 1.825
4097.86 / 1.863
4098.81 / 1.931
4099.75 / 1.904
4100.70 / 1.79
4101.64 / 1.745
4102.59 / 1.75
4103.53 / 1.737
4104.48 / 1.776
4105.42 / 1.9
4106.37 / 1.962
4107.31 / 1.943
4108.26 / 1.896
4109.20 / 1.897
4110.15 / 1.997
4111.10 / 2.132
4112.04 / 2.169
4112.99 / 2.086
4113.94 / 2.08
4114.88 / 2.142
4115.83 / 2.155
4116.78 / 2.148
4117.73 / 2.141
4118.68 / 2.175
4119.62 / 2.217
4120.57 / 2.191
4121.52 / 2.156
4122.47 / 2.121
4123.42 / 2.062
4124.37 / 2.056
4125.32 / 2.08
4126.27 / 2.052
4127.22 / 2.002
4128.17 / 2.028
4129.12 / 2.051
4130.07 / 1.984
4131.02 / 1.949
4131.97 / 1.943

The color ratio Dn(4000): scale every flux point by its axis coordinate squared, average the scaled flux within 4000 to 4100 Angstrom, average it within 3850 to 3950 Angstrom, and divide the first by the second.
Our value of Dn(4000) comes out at 1.92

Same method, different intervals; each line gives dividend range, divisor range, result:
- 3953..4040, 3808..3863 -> 2.10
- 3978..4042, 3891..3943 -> 1.72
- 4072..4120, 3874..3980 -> 1.84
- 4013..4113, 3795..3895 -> 2.28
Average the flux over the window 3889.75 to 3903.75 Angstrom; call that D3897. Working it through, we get 1.41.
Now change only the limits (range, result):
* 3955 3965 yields 1.17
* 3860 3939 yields 1.17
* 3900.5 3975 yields 1.18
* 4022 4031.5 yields 2.15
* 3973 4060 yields 1.97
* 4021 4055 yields 2.05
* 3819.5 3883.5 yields 0.912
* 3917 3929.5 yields 1.2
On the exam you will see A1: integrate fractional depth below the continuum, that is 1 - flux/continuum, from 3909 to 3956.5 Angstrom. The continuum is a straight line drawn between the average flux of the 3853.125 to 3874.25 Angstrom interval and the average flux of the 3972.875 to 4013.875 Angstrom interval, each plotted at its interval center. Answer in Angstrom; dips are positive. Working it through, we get 7.3 Angstrom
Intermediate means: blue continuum 0.989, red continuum 1.85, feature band 1.22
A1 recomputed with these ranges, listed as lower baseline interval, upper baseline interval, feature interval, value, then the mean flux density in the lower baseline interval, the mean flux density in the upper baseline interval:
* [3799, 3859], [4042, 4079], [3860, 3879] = 1.6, 0.946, 2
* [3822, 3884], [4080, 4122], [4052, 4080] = -1.7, 0.916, 2.06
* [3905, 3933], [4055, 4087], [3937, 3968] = 5.6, 1.28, 2.04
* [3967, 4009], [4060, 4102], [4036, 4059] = -1.7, 1.67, 2.04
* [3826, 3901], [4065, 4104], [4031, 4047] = -1.4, 1.01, 2.04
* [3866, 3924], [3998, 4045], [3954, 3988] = 9.3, 1.3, 2.08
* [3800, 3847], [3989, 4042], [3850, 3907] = 5.1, 0.93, 2.05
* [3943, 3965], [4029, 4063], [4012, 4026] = -3.2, 1.34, 2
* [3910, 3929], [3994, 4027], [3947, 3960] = 1.2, 1.37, 2.1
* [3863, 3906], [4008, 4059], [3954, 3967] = 4.2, 1.2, 2.08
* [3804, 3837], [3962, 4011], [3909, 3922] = -2.2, 0.909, 1.6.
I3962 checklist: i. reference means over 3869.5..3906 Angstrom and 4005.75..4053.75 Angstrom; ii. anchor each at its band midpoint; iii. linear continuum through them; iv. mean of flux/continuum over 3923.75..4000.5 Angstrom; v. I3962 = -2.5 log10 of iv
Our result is 0.29 mag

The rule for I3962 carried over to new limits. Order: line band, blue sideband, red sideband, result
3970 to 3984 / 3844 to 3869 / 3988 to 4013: 0.250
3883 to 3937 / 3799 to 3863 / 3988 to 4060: 0.105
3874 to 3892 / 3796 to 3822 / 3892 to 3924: 0.238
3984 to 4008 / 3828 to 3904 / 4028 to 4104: -0.149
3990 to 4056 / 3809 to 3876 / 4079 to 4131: -0.199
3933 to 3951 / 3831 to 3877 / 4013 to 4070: 0.363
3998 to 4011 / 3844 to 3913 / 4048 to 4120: -0.197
